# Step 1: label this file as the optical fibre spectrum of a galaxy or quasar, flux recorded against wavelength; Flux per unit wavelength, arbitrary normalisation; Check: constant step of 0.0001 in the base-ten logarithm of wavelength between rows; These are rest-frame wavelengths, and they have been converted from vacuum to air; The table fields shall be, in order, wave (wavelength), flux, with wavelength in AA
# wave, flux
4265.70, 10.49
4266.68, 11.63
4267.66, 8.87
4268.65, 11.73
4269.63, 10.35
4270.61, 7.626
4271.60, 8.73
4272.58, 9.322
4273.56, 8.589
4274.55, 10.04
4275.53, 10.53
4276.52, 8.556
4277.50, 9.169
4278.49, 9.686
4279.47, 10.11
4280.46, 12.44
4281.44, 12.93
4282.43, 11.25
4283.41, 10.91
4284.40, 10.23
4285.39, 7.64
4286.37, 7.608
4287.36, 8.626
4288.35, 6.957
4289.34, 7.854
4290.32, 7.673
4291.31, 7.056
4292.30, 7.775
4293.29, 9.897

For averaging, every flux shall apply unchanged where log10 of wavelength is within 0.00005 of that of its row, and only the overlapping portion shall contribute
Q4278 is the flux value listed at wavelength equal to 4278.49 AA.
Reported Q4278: 9.686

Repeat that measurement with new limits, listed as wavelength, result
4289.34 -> 7.854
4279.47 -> 10.11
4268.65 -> 11.73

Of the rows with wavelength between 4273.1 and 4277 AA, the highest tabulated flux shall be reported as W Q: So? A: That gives 10.53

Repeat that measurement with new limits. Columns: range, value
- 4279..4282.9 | 12.93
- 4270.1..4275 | 10.04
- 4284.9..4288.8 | 8.626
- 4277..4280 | 10.11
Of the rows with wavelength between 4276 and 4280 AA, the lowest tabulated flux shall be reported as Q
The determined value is 8.556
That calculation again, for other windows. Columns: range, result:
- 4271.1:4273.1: 8.73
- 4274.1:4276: 10.04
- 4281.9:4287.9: 7.608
